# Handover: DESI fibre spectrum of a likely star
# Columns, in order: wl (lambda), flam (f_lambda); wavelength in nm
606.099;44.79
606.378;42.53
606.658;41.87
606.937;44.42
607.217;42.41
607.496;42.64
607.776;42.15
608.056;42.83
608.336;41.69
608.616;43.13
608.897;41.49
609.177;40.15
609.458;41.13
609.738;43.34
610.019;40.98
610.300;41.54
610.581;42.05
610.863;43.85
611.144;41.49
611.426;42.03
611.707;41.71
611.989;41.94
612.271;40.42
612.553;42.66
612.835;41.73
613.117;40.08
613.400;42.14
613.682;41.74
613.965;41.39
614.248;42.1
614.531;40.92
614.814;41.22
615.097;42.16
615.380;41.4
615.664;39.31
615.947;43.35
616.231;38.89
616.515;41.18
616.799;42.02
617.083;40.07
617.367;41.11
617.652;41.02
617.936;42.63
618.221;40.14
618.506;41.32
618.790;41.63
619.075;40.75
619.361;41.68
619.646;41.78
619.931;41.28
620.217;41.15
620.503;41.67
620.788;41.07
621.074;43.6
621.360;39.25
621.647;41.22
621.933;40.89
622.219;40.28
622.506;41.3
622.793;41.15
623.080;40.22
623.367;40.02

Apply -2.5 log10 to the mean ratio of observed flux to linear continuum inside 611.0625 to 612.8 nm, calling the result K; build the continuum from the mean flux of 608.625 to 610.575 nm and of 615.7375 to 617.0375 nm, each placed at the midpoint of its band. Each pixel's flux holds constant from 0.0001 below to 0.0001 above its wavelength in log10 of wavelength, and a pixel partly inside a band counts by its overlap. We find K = -0.01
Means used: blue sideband 41.6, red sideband 41.2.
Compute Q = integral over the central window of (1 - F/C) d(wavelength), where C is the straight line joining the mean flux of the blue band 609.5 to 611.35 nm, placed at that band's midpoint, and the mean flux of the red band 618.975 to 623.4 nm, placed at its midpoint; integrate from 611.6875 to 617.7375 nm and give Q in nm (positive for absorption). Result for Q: 0.06 nm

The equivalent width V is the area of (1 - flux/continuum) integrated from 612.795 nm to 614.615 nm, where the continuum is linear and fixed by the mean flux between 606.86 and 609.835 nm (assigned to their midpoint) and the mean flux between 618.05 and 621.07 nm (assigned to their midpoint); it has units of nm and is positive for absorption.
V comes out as 0.02 nm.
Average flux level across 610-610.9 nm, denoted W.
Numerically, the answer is 42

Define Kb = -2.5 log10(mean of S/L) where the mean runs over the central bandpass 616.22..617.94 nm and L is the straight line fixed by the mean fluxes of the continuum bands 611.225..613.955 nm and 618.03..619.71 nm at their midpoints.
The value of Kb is 0.008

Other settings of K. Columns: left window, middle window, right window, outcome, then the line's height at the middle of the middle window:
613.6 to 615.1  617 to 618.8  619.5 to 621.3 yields 0.01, 41.6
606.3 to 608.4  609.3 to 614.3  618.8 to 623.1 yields 0.01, 42.1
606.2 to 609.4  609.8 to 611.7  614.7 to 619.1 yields 0.00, 41.9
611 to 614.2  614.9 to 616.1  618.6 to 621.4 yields 0.00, 41.5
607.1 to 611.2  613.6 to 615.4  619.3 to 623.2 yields 0.00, 41.7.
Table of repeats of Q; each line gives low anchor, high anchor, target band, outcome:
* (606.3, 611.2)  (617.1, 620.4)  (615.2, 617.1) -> 0.02 nm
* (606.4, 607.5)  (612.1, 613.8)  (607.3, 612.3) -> 0.03 nm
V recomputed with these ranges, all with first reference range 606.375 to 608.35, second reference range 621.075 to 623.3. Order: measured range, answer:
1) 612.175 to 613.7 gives 0.02 nm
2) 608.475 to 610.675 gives 0.03 nm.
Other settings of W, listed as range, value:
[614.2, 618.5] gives 41.2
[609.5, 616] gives 41.7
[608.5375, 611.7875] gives 41.9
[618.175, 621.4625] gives 41.3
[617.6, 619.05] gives 41.3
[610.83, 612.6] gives 41.9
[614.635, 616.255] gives 41.2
